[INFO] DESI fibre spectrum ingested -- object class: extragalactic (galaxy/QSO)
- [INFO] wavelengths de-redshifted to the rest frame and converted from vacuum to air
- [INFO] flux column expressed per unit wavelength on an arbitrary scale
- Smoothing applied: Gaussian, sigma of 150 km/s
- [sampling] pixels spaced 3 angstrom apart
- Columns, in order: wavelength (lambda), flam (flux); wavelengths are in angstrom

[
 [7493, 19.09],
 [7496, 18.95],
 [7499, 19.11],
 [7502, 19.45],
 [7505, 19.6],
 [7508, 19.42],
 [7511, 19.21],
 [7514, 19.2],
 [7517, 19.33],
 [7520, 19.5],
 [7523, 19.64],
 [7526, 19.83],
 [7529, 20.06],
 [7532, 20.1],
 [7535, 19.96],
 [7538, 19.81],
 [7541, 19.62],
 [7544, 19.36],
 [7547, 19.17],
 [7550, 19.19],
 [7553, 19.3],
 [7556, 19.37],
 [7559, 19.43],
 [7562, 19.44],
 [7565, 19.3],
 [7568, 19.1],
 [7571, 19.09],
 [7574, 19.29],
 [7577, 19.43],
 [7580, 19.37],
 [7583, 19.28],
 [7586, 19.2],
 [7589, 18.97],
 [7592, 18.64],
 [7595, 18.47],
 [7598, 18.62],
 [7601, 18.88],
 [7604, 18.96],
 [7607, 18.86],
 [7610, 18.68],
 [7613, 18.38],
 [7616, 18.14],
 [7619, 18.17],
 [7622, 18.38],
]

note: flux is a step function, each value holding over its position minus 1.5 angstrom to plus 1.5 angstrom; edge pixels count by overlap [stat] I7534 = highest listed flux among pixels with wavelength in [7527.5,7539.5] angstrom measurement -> 20.1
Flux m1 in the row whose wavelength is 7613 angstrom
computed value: 18.38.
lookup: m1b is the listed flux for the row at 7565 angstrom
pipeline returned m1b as 19.3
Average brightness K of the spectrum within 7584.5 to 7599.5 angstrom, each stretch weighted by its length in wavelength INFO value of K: 18.8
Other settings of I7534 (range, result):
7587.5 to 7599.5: 18.97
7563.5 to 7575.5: 19.3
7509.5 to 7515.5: 19.21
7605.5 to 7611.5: 18.86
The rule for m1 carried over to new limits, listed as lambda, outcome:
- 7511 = 19.21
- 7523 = 19.64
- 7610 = 18.68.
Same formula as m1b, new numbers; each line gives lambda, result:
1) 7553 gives 19.3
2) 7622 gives 18.38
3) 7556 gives 19.37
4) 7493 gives 19.09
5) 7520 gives 19.5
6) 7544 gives 19.36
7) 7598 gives 18.62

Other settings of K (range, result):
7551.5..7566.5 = 19.4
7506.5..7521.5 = 19.3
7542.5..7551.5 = 19.2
